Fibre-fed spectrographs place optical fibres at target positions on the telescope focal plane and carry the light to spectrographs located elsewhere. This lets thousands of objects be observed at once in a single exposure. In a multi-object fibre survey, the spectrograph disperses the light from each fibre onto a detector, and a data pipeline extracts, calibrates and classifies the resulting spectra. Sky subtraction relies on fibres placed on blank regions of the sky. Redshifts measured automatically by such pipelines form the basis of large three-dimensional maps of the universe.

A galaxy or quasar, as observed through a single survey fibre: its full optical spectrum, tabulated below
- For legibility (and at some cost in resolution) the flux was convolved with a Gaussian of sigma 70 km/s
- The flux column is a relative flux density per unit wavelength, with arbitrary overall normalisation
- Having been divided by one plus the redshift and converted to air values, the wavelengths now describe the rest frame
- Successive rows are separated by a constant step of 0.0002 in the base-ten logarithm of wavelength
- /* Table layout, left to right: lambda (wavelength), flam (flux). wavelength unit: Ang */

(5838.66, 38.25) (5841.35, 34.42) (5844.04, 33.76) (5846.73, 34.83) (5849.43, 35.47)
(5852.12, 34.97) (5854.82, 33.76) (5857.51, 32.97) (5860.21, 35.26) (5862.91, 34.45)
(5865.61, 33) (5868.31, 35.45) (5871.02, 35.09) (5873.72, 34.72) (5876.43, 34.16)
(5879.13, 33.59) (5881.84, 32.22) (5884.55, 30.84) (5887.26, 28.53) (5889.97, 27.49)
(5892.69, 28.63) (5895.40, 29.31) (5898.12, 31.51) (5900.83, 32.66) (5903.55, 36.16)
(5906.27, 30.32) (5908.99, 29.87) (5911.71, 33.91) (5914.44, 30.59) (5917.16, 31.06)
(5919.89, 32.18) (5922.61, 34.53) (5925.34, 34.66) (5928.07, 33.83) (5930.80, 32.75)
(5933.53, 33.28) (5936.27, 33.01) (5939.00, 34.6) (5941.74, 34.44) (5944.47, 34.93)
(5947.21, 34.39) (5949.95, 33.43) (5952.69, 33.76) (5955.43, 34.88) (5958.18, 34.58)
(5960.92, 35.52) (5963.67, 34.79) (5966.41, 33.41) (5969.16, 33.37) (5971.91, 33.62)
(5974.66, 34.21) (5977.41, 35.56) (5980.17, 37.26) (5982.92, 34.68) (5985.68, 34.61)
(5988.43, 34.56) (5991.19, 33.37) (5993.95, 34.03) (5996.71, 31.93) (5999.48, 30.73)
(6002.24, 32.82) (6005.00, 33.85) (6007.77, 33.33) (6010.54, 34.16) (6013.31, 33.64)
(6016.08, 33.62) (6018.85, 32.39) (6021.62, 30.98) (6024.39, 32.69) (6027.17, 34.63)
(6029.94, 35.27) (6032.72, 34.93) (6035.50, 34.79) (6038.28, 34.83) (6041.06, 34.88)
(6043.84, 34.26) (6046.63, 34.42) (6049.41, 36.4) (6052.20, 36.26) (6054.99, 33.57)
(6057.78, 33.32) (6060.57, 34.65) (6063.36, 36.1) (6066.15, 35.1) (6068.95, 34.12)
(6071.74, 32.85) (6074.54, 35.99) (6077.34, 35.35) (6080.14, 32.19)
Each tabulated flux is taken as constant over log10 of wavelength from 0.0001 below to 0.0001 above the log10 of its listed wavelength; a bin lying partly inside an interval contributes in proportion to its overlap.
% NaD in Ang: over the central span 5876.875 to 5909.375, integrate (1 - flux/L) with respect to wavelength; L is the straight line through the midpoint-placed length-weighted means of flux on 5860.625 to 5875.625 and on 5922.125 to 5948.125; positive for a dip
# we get 3.1 Ang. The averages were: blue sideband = 34.6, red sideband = 34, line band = 31.1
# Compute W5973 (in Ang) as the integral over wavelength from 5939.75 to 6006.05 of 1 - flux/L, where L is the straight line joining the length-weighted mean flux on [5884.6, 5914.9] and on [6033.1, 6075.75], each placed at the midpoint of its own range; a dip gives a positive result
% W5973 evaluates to -2.9 Ang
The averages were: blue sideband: 30.8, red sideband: 34.8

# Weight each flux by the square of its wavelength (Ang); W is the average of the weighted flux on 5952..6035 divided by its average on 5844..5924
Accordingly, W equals 1.08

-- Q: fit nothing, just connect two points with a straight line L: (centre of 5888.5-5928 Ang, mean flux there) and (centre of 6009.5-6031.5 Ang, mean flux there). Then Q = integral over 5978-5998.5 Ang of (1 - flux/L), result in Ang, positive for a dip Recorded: -0.9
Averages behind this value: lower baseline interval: 31.7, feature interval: 34.3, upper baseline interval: 33.4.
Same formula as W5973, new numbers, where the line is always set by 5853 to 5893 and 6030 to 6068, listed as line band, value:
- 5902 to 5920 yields 0.67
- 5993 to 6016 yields 0.86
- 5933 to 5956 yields -0.30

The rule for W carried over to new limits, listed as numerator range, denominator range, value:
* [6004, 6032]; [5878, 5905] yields 1.12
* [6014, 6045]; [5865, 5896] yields 1.12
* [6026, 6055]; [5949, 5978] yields 1.05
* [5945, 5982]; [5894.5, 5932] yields 1.08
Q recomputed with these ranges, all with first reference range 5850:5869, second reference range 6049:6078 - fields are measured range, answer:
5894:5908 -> 1.0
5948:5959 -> 0.1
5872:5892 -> 1.6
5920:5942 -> 0.5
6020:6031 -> 0.4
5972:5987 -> -0.2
